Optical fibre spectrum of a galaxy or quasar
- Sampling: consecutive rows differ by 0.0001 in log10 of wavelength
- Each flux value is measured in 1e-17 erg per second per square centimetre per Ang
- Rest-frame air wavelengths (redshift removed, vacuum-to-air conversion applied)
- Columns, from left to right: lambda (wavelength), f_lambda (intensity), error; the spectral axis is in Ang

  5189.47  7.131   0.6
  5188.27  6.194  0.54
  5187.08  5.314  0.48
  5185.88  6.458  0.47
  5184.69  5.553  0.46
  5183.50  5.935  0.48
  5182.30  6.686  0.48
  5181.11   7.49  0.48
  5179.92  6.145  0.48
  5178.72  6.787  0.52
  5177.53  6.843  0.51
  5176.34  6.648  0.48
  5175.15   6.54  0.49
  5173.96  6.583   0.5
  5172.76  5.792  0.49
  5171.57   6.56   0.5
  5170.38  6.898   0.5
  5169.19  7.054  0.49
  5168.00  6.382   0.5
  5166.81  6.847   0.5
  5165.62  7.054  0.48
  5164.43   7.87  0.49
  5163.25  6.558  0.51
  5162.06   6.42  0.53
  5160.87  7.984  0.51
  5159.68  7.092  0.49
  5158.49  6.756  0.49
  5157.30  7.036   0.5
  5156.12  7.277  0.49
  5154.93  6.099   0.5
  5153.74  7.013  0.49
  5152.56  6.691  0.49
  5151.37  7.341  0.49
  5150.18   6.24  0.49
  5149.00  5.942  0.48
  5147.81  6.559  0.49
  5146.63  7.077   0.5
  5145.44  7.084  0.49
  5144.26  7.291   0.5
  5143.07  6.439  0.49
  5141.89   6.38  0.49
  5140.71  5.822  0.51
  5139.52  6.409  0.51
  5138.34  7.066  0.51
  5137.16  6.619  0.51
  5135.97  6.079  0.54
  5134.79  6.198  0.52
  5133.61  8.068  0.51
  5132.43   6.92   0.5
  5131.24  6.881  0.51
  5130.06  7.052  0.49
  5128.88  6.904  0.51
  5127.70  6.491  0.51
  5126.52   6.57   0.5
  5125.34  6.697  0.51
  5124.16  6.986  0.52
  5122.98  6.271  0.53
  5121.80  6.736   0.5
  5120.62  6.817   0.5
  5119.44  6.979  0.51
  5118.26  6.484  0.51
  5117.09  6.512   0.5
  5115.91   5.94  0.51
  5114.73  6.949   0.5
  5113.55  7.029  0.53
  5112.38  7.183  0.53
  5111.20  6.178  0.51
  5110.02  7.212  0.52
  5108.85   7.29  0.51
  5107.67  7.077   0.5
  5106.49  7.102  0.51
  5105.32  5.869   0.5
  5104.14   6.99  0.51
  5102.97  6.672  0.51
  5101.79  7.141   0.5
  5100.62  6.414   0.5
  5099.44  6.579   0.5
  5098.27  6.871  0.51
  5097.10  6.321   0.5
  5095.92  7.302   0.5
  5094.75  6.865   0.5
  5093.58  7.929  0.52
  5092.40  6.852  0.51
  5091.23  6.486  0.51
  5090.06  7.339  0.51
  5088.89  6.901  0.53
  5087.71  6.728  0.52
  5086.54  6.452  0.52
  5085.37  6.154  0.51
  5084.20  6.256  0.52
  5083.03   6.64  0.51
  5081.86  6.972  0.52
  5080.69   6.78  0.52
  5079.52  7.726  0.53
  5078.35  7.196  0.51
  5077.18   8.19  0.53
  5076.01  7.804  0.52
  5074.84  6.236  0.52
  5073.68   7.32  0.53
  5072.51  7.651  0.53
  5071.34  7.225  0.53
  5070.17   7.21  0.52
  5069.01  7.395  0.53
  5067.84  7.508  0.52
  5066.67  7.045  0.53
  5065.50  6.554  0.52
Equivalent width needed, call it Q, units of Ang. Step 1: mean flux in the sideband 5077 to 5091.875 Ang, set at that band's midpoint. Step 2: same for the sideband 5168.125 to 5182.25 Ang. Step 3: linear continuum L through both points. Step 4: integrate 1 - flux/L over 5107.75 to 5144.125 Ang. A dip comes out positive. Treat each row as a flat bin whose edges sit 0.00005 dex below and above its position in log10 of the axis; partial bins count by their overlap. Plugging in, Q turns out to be 0.31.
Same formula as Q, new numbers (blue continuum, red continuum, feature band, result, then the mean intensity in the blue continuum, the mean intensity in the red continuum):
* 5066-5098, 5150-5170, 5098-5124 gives 1.0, 7.05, 6.94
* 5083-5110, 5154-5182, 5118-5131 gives 0.1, 6.8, 6.81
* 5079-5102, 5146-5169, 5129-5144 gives 0.4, 6.83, 6.86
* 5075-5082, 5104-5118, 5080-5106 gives 1.3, 7.4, 6.77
